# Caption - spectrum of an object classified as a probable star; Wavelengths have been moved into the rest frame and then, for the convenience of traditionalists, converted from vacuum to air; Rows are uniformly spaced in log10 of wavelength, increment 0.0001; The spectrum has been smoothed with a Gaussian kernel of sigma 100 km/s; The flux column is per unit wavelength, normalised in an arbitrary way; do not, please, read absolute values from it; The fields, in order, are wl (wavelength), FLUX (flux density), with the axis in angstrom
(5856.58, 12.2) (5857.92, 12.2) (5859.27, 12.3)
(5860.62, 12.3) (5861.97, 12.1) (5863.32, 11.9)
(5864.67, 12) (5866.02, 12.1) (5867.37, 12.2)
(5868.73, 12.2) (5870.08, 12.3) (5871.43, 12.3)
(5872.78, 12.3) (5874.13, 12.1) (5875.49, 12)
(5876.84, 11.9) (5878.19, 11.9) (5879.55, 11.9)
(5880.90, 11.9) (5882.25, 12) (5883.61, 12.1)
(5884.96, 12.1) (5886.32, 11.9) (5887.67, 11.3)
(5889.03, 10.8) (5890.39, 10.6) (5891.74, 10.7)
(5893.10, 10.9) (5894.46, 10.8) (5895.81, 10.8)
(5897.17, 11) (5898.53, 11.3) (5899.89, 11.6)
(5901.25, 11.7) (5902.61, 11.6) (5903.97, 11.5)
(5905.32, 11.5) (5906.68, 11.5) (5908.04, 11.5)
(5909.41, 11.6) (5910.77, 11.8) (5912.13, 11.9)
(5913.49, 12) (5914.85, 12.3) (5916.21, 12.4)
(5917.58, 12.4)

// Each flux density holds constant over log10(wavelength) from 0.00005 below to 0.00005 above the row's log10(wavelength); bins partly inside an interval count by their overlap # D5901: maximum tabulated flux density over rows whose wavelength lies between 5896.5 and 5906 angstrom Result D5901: 11.7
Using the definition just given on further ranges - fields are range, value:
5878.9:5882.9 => 12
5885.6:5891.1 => 11.9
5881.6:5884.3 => 12.1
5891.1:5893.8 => 10.9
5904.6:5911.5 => 11.8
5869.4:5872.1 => 12.3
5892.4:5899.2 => 11.3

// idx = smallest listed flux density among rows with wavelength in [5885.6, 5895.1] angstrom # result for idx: 10.6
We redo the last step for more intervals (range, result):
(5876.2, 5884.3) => 11.9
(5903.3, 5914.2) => 11.5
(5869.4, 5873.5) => 12.3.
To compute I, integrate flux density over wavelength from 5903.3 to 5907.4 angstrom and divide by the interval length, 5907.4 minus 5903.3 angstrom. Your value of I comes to 11.5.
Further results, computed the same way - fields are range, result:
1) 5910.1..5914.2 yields 11.9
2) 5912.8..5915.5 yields 12.2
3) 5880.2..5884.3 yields 12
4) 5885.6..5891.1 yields 11.2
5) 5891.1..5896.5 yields 10.8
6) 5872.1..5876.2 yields 12.1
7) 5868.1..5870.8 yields 12.3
